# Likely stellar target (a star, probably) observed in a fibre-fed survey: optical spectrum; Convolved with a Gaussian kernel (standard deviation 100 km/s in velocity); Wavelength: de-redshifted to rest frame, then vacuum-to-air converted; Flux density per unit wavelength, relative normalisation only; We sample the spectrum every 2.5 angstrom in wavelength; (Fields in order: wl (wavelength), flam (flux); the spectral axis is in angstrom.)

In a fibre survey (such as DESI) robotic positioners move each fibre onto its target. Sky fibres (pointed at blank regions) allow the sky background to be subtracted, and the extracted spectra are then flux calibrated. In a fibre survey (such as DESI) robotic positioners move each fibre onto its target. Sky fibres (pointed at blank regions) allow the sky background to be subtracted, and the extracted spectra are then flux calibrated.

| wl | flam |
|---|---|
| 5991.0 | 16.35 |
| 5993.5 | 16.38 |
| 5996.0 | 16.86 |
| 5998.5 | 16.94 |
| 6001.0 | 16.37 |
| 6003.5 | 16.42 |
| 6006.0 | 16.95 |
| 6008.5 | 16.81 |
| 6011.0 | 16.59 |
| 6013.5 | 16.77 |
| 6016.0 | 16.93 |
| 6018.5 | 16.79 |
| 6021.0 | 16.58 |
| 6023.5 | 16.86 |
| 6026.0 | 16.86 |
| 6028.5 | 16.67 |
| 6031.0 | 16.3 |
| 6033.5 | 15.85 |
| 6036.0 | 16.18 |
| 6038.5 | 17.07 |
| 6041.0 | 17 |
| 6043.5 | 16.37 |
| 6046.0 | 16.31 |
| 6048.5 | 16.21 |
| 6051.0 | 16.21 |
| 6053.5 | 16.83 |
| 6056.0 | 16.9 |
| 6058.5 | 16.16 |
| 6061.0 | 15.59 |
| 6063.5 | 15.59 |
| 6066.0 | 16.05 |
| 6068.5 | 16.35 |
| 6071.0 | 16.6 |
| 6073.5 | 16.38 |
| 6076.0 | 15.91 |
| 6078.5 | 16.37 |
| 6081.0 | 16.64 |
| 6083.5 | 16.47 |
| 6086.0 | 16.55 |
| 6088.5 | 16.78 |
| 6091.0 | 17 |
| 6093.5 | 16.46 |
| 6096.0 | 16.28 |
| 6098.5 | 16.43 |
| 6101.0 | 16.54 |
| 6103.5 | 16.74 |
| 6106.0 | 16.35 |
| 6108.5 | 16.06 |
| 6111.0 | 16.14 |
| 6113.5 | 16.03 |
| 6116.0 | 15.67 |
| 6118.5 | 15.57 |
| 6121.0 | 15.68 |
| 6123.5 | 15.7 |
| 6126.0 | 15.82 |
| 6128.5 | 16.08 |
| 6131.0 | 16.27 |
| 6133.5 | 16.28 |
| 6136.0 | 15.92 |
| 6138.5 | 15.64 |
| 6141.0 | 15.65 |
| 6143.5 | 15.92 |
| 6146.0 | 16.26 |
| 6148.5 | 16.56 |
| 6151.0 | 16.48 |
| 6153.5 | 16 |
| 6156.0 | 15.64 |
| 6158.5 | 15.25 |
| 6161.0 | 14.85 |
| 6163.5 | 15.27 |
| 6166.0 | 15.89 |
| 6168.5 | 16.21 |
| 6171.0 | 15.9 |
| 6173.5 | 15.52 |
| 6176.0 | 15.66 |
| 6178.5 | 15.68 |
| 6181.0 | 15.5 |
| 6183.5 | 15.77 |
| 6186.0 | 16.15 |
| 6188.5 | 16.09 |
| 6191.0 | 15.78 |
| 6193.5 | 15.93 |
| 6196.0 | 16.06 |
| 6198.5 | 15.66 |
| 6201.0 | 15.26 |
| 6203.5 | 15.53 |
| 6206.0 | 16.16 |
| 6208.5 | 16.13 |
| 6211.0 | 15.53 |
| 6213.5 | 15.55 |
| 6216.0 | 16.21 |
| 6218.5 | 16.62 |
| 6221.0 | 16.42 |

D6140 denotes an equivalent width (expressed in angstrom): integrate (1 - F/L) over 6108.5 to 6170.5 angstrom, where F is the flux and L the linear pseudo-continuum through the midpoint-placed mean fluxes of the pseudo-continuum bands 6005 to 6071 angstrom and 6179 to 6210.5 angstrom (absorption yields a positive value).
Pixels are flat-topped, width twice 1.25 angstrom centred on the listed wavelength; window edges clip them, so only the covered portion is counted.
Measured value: 0.7 angstrom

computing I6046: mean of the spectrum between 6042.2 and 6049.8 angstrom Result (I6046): 16.3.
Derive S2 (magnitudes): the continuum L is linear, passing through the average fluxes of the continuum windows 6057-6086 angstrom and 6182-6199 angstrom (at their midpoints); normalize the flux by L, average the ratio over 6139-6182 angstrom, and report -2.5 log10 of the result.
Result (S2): 0.015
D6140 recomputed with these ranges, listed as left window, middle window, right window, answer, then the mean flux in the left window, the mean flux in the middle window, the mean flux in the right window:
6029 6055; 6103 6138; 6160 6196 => 0.1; 16.4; 16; 15.7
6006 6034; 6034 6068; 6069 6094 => 0.5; 16.7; 16.3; 16.5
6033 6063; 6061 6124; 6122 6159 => -0.2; 16.4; 16.2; 16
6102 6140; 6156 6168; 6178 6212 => 0.4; 16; 15.4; 15.8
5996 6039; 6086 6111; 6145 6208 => -0.4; 16.6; 16.5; 15.8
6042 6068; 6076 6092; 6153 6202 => -0.5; 16.2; 16.6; 15.7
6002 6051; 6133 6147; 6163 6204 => 0.1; 16.6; 15.9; 15.8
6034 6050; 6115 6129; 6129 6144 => 0.3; 16.5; 15.7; 16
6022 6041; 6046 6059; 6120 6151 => 0.0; 16.6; 16.5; 16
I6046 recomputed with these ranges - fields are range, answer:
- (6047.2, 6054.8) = 16.4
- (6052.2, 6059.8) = 16.6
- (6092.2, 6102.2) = 16.4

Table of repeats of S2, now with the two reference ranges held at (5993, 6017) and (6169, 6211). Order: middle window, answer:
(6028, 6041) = 0.007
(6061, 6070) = 0.031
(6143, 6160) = -0.001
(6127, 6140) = 0.003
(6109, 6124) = 0.023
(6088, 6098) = -0.022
